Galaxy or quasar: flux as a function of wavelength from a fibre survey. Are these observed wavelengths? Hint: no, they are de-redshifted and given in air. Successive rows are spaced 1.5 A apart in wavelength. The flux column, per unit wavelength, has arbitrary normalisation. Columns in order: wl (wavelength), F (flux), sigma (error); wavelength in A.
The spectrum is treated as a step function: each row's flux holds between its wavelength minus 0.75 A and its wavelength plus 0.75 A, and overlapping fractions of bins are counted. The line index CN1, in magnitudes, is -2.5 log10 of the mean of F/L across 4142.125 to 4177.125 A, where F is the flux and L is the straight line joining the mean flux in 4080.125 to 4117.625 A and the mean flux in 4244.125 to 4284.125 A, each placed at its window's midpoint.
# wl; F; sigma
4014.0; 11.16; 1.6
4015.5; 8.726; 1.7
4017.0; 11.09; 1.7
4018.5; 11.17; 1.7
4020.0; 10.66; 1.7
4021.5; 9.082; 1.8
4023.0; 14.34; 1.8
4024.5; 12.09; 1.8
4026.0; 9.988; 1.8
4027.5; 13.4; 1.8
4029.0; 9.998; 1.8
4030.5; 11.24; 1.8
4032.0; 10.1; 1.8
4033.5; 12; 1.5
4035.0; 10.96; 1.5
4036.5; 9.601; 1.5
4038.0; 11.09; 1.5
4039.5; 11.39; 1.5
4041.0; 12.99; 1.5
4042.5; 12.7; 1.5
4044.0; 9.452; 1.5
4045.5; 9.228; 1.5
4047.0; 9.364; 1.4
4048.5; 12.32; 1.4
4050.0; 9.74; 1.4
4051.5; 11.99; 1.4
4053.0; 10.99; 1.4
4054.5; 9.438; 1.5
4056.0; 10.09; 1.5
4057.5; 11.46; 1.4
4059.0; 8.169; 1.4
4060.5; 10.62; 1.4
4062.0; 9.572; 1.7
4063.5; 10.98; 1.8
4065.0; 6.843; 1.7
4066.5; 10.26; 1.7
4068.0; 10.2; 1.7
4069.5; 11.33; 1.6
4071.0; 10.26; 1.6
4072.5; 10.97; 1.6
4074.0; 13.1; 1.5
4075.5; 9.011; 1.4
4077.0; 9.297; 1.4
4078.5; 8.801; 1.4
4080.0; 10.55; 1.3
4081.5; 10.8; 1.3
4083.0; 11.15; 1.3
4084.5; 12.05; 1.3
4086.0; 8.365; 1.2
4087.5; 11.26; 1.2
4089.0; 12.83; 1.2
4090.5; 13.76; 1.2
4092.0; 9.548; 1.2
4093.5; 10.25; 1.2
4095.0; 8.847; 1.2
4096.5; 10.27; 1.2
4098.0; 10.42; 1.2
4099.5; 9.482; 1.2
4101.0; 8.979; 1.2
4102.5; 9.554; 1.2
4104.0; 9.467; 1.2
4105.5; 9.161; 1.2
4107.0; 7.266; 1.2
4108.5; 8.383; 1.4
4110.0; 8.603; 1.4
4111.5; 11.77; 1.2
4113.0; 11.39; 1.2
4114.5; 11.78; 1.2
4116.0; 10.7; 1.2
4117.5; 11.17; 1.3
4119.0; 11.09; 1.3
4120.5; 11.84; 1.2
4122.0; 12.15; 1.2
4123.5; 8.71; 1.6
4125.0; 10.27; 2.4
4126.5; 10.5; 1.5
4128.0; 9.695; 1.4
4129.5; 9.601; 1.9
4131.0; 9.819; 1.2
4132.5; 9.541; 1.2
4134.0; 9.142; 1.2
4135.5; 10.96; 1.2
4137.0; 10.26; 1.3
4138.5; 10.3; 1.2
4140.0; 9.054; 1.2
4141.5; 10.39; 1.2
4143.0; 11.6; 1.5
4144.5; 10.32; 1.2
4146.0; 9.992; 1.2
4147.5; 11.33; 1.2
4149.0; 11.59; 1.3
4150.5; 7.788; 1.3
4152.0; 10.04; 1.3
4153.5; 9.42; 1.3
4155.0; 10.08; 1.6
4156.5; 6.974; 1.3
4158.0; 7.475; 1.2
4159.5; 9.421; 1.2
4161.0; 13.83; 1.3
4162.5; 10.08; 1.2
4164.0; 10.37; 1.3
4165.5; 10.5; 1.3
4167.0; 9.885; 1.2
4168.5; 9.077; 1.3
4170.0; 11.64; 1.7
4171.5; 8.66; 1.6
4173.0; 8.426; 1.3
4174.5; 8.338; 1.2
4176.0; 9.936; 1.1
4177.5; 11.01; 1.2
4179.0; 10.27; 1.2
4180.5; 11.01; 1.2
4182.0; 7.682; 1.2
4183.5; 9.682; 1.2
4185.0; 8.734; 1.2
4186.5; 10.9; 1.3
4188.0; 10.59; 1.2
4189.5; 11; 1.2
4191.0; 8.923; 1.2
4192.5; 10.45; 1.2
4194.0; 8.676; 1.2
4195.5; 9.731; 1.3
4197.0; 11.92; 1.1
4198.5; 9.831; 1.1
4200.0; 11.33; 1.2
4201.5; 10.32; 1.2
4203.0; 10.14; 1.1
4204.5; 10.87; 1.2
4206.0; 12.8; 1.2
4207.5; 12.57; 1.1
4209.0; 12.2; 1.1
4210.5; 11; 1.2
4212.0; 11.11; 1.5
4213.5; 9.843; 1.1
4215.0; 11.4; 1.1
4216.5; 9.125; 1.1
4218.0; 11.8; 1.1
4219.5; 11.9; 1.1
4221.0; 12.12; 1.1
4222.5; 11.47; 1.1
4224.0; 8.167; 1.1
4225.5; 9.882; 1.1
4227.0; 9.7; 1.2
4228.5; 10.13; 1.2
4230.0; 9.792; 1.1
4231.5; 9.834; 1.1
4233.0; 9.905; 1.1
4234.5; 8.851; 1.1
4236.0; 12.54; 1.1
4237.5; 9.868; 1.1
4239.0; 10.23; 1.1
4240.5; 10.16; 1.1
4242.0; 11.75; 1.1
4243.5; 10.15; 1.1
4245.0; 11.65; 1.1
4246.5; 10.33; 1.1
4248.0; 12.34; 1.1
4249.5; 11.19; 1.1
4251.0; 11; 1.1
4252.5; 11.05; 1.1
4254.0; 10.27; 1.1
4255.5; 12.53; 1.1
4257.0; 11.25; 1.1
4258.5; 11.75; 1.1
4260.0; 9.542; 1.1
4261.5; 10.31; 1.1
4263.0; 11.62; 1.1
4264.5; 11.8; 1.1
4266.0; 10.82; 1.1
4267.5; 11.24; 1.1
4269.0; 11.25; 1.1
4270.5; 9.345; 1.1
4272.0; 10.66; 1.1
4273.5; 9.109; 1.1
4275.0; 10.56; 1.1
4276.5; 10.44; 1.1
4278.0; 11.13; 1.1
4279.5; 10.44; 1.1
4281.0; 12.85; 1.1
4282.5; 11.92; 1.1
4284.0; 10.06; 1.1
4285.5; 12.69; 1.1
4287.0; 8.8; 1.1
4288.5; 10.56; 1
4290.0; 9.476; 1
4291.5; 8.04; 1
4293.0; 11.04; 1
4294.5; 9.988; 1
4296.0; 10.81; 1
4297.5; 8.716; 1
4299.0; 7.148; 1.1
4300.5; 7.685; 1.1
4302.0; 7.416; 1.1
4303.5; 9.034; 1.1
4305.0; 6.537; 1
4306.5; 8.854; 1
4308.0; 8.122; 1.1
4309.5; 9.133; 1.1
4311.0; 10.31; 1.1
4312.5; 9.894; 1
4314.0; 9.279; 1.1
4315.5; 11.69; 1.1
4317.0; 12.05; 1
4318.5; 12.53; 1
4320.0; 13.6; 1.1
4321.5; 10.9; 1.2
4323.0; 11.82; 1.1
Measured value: 0.07 mag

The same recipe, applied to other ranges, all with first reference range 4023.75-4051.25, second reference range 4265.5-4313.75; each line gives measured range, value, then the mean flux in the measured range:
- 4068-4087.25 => 0.03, 10.5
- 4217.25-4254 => -0.06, 10.7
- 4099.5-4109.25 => 0.20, 8.85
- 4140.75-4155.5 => 0.02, 10.3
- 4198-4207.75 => -0.09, 11.1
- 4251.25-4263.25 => -0.11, 11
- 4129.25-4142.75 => 0.06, 9.97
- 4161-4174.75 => 0.05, 9.94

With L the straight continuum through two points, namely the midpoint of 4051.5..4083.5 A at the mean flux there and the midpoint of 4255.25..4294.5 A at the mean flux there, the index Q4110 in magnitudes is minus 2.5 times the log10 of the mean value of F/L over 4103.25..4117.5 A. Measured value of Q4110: 0.04 mag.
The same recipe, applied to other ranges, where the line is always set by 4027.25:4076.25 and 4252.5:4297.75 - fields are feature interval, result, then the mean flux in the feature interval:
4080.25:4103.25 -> 0.01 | 10.5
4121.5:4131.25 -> 0.06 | 10.1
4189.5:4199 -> 0.07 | 10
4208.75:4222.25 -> -0.05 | 11.1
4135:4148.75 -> 0.01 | 10.5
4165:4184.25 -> 0.10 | 9.69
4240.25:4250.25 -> -0.05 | 11.1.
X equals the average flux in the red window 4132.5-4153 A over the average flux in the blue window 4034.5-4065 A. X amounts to 0.97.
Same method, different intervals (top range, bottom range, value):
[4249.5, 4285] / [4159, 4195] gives 1.10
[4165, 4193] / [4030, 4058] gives 0.91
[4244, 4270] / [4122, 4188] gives 1.13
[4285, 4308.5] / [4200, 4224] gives 0.81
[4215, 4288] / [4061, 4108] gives 1.06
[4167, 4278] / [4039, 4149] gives 1.02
